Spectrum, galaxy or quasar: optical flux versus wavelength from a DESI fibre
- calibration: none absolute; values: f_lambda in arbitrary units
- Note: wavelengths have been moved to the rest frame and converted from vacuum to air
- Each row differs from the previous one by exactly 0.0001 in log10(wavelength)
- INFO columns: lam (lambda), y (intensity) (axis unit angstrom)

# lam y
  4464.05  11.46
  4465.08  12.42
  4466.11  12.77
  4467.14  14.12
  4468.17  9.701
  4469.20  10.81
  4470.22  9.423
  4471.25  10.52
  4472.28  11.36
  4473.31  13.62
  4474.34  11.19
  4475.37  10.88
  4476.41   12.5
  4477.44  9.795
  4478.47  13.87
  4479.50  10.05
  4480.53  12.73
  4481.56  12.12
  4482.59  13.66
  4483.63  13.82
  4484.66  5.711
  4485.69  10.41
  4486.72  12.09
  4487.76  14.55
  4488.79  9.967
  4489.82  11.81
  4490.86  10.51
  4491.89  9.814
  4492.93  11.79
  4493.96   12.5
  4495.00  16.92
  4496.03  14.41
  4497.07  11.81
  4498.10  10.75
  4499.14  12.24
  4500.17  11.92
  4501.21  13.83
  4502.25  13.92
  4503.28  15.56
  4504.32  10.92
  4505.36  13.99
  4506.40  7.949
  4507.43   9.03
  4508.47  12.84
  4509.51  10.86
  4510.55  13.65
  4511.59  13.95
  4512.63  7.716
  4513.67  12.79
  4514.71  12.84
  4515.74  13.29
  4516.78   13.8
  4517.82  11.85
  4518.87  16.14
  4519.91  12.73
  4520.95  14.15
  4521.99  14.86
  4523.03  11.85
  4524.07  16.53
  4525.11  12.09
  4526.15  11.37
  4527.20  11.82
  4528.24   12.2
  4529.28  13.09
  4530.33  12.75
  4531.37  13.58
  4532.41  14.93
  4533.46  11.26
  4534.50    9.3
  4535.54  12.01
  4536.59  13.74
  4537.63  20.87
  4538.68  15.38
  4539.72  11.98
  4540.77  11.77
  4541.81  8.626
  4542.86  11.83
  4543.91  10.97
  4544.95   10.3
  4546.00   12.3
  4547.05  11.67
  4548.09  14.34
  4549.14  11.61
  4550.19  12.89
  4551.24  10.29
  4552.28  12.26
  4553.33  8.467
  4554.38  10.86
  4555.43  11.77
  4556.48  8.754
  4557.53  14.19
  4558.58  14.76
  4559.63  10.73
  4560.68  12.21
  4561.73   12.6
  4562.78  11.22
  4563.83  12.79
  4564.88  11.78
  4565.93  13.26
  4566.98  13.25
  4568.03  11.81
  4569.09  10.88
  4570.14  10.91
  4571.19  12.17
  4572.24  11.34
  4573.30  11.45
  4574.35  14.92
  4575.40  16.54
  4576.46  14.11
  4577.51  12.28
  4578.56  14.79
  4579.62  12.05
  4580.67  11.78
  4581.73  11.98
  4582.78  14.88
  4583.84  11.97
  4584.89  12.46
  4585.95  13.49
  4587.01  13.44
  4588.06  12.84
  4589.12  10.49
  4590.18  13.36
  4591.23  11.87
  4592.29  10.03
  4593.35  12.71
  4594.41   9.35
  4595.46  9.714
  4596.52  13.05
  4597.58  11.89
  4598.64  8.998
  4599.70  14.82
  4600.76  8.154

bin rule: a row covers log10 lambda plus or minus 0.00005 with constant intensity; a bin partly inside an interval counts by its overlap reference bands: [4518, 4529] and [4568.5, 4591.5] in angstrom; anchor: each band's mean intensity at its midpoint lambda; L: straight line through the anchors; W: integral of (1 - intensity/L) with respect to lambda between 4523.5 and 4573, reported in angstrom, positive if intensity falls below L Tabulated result 3.1 angstrom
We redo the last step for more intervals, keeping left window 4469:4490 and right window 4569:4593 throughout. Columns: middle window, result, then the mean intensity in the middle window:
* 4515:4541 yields -2.8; 13.3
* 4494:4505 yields -1.4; 13.2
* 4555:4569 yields 0.3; 12.2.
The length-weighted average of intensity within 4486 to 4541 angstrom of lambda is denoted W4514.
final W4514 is 12.7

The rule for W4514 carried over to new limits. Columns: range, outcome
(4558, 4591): 12.7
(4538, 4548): 11.9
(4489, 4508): 12.2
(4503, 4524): 12.6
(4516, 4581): 12.6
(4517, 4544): 13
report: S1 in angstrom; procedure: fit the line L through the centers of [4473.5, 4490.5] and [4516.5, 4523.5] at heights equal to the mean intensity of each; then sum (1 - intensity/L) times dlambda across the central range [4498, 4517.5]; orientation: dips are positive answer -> 1.1 angstrom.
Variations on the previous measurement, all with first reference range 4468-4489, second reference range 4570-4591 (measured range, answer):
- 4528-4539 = -1.2 angstrom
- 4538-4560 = 1.2 angstrom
